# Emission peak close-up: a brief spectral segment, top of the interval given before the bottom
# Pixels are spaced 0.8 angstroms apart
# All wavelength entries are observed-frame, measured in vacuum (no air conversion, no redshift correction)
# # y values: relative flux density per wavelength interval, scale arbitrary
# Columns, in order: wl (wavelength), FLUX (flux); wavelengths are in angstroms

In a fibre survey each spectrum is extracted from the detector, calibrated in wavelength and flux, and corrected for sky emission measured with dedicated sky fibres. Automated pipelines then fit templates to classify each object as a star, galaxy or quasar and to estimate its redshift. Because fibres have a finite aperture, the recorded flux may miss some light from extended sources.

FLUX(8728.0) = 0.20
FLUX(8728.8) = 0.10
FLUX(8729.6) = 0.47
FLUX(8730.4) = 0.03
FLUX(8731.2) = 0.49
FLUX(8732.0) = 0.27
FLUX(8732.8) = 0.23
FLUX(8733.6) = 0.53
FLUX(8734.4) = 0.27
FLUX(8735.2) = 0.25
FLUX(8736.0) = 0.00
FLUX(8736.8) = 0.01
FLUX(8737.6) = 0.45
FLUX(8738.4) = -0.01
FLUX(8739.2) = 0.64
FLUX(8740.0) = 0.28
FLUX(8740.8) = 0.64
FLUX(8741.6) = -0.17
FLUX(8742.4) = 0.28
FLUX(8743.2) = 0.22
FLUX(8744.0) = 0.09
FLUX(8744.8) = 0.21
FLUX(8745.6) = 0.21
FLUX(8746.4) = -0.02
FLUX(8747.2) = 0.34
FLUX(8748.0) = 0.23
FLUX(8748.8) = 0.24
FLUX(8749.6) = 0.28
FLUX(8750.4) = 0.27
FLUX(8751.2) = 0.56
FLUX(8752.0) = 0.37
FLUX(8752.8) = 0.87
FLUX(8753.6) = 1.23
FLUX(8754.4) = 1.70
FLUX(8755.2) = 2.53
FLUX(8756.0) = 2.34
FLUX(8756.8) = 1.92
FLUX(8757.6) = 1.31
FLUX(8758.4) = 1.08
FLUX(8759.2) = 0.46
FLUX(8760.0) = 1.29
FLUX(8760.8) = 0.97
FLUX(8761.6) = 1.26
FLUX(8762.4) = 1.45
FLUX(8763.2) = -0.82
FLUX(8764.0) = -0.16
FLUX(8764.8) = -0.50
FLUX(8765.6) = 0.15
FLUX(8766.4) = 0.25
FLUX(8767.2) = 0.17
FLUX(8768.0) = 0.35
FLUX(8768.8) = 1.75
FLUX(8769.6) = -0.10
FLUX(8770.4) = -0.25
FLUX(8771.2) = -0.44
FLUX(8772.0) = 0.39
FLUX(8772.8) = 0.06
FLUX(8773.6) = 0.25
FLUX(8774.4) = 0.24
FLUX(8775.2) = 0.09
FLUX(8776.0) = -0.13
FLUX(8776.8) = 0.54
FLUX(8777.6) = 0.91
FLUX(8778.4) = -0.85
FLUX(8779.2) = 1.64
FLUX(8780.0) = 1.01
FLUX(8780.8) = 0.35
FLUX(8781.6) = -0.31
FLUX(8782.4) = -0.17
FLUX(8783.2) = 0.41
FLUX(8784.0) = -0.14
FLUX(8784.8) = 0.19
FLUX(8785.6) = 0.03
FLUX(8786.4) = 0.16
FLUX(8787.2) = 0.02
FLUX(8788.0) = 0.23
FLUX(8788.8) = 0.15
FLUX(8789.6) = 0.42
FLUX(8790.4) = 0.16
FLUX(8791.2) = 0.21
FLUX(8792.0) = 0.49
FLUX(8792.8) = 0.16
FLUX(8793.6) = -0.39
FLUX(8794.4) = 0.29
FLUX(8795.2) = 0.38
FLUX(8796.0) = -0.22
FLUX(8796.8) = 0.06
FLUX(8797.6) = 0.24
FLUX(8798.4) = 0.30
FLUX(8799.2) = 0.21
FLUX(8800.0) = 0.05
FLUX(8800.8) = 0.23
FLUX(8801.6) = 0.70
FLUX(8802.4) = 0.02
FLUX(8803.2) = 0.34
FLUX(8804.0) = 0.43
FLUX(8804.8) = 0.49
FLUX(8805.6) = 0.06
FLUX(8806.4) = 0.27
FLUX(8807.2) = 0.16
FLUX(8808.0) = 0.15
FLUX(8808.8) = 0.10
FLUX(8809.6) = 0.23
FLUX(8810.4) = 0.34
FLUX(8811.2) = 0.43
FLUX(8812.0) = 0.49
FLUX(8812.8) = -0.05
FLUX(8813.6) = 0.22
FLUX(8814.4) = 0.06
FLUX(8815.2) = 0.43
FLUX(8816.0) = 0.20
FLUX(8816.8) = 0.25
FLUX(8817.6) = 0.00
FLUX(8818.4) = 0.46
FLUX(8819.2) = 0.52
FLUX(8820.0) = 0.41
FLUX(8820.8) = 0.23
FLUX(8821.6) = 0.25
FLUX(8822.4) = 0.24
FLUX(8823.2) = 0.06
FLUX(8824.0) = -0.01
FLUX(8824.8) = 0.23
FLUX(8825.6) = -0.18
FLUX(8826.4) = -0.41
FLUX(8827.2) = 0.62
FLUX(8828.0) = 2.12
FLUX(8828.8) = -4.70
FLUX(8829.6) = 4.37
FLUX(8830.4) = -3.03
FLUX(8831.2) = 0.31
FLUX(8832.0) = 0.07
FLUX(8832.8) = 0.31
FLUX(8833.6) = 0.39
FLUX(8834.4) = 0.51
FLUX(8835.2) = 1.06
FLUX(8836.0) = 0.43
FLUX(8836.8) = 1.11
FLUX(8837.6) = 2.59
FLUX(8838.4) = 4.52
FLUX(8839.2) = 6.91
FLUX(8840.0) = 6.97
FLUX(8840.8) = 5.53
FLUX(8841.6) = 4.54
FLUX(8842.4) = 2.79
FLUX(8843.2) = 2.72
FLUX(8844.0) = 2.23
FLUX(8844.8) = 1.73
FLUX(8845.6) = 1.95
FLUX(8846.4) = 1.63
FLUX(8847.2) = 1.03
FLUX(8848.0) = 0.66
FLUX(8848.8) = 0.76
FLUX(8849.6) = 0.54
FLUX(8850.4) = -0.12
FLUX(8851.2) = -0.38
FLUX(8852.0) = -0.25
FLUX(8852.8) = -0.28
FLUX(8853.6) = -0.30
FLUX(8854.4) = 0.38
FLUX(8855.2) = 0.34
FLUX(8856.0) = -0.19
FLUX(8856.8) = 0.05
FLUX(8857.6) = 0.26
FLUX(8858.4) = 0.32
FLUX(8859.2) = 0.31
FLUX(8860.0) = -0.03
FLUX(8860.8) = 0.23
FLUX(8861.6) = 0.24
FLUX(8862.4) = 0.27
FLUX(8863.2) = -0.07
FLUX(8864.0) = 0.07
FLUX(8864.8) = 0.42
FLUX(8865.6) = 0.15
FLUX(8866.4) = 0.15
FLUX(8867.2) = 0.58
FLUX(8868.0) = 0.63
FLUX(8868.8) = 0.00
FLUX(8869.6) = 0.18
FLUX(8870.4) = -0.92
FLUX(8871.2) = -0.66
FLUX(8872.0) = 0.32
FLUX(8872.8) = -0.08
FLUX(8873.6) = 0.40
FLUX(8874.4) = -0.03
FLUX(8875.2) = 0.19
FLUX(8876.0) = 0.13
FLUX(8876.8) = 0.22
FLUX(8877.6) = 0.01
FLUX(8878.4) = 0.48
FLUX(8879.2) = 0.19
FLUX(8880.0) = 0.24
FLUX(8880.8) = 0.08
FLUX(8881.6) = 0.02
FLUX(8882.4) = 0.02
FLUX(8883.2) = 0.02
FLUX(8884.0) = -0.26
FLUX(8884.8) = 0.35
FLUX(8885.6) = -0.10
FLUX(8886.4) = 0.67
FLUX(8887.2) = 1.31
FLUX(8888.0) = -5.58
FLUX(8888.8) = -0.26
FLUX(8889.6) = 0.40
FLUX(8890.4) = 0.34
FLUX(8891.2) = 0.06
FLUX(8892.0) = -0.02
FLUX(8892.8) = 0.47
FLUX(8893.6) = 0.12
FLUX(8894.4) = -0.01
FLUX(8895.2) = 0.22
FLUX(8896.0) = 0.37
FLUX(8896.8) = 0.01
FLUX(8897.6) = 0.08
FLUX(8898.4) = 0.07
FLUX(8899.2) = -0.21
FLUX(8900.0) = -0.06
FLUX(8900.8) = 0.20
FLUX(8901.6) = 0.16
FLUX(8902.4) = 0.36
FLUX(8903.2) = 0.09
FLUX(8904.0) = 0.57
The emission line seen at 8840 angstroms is [O III] 5007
